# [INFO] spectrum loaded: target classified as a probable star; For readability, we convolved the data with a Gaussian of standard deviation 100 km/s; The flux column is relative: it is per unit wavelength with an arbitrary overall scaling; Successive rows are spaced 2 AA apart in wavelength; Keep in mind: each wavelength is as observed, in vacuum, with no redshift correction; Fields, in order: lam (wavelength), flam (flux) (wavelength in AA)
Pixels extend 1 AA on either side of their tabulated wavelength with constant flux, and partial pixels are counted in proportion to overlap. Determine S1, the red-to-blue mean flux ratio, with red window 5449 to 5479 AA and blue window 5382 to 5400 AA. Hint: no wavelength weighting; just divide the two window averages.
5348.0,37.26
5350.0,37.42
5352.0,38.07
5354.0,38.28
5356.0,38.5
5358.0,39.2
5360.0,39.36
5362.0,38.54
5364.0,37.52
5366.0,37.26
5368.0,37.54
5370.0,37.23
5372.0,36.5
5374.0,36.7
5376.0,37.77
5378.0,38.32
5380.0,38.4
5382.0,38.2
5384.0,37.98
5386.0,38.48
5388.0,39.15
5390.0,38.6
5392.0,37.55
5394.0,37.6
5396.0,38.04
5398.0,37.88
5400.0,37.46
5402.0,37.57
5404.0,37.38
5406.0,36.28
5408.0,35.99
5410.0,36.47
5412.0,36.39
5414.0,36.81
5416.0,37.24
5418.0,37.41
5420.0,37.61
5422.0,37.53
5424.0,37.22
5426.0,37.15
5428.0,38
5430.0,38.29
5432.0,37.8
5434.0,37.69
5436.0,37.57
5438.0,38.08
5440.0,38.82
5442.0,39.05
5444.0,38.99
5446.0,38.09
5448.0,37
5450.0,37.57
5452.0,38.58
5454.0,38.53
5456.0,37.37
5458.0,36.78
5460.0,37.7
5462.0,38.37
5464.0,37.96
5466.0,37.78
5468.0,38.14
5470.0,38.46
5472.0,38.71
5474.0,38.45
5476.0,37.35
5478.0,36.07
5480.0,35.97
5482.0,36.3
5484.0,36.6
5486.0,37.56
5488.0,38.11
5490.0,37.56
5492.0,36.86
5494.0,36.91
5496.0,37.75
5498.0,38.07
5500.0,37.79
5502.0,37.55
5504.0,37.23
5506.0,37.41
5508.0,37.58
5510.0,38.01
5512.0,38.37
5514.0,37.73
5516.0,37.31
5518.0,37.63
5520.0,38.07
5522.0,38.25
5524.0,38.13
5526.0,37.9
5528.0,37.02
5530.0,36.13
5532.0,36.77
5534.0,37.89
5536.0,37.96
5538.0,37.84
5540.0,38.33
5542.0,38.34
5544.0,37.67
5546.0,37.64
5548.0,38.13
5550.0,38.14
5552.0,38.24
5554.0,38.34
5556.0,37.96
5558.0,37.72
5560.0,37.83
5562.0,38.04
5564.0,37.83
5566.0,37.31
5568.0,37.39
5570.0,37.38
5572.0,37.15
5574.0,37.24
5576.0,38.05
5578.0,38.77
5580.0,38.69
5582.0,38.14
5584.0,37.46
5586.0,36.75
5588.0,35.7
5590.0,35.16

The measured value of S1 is 1.0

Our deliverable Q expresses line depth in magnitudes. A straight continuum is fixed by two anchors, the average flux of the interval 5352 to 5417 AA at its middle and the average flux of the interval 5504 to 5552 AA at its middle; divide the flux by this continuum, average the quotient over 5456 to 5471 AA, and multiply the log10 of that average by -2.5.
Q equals 0.00 mag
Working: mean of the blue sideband 37.7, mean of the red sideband 37.7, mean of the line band 37.9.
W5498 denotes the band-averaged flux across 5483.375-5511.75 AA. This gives 37.5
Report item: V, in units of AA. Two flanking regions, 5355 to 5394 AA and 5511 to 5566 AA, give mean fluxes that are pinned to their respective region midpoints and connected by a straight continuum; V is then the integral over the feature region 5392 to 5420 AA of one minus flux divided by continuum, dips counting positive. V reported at 0.6 AA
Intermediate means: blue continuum 38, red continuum 37.8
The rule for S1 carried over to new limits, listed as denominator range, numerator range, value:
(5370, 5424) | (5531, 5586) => 1.01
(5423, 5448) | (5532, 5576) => 0.99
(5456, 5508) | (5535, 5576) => 1.01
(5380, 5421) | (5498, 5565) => 1.01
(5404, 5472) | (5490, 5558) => 1.00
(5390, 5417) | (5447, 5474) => 1.02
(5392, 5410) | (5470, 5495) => 1.00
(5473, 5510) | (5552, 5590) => 1.01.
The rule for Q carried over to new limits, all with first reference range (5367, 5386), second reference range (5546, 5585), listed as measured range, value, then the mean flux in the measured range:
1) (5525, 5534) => 0.023 mag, 37.1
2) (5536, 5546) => -0.004 mag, 38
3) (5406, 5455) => 0.003 mag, 37.6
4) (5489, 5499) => 0.011 mag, 37.4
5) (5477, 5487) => 0.038 mag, 36.5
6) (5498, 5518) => 0.004 mag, 37.7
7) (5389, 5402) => -0.004 mag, 37.8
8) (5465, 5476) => -0.013 mag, 38.2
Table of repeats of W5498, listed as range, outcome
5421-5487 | 37.7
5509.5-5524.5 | 37.9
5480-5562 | 37.6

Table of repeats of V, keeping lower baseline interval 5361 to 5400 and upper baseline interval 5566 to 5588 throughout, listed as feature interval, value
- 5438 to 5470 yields -0.3 AA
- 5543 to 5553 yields -0.1 AA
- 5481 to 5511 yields 0.2 AA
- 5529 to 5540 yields 0.1 AA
